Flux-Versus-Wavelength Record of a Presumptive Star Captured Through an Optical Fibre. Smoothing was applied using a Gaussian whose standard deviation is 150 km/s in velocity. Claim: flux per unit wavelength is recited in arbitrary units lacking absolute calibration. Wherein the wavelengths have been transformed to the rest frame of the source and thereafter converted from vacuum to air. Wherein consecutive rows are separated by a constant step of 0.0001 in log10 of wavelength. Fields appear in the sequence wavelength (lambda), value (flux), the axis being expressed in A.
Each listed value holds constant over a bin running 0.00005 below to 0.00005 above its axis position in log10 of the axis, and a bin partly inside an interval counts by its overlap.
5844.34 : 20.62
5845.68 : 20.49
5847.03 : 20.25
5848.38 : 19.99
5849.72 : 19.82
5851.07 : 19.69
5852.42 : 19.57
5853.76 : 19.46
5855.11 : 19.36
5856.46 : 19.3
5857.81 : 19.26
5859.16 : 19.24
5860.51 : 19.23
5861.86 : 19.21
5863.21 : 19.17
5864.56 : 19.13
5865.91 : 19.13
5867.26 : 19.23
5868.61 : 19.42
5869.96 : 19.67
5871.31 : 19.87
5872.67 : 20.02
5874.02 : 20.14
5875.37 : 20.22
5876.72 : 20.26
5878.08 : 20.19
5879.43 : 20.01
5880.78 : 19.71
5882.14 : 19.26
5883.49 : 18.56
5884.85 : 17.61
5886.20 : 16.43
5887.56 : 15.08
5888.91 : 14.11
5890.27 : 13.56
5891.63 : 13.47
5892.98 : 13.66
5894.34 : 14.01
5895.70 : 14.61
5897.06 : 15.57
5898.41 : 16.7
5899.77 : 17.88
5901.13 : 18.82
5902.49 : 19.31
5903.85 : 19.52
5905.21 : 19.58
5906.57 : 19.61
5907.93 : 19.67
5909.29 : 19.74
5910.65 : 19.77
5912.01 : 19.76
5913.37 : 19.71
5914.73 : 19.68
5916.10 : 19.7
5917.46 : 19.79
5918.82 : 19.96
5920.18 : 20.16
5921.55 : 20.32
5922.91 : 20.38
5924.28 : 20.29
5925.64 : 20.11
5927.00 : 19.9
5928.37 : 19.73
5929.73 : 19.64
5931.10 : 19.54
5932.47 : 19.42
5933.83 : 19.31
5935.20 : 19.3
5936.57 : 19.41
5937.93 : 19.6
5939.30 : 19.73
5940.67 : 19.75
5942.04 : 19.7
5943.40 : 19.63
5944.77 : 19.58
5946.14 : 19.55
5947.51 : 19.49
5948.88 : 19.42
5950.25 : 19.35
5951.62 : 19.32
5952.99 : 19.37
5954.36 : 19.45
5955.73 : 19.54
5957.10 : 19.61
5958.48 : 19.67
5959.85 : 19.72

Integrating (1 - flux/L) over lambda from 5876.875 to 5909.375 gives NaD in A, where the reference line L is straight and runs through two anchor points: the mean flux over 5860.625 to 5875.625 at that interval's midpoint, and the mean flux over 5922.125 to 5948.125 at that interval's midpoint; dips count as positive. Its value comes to 3.7 A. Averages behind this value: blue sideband 19.5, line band 17.4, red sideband 19.7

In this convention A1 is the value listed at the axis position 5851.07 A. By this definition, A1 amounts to 19.69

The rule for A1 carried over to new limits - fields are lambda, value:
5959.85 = 19.72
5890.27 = 13.56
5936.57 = 19.41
